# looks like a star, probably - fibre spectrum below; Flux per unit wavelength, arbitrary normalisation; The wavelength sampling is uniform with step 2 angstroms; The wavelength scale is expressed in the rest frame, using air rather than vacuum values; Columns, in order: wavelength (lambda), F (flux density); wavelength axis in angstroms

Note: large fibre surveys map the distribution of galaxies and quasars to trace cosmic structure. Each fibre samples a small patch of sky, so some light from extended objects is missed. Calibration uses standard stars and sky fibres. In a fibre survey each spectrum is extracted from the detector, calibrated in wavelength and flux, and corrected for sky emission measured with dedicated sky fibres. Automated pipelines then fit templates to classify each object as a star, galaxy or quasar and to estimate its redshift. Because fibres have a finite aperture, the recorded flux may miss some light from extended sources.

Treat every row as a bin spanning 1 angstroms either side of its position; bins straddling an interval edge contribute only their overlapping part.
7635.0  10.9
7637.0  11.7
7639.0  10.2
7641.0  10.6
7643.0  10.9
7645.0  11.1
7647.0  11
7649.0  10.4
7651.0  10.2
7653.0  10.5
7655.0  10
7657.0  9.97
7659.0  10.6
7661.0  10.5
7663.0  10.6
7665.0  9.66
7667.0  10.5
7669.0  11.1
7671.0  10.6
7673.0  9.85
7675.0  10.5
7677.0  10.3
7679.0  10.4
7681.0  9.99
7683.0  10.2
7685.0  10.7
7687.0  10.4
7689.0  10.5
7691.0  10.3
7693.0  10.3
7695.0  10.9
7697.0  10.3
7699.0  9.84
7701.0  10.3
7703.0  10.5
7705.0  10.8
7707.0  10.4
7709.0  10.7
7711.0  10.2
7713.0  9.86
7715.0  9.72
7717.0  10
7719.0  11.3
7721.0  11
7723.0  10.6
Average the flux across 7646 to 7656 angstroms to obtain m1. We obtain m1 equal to 10.4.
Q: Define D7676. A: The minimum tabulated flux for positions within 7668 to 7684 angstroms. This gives 9.85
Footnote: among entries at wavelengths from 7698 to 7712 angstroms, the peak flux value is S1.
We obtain 10.8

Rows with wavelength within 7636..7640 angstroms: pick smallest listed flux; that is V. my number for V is 10.2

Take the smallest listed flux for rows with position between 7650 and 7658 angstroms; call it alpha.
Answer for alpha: 9.97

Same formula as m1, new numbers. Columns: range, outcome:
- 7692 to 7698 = 10.5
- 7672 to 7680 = 10.3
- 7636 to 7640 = 10.9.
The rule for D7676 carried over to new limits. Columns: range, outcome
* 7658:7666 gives 9.66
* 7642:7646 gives 10.9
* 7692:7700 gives 9.84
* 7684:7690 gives 10.4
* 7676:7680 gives 10.3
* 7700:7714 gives 9.86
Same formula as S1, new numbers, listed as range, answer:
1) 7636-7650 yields 11.7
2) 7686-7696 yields 10.9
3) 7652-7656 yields 10.5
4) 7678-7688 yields 10.7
